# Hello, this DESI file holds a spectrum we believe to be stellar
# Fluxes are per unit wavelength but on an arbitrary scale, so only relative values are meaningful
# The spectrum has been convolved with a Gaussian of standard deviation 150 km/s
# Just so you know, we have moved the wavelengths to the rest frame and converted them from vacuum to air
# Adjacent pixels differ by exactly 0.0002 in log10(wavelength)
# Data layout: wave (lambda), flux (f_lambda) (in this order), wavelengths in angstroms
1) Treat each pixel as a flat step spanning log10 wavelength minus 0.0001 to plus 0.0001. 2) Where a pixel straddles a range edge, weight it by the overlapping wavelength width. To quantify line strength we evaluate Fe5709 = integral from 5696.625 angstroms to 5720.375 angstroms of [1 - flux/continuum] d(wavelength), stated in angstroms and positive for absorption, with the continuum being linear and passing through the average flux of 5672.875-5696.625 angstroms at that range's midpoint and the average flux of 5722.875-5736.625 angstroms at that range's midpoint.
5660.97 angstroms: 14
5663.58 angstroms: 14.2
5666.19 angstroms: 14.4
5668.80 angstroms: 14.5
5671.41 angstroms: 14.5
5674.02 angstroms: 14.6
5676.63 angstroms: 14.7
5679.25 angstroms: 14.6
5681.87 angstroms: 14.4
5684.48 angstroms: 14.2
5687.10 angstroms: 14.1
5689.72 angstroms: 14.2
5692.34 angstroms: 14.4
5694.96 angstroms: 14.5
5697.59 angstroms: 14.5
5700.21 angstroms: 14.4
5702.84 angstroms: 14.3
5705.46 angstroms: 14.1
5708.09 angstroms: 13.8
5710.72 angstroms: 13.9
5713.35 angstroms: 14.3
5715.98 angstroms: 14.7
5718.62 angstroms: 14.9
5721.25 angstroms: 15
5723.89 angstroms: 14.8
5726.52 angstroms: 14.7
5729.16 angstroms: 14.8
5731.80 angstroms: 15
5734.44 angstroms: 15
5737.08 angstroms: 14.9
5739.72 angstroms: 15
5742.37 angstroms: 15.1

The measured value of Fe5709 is 0.52 angstroms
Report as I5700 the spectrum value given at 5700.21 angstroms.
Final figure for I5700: 14.4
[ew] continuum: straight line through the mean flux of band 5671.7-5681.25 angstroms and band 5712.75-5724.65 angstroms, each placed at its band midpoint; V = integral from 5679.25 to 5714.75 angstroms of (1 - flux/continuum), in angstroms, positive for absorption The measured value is 1.0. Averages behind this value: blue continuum 14.6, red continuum 14.8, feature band 14.3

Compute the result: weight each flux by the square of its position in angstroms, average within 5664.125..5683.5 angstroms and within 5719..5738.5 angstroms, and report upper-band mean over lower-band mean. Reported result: 1.05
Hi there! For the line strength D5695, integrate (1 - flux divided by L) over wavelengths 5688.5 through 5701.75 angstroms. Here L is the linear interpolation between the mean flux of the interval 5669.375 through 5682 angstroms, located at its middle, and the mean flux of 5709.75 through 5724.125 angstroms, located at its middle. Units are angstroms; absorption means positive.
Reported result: 0.2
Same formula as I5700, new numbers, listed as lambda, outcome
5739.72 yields 15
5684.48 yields 14.2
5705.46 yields 14.1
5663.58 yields 14.2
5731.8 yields 15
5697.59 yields 14.5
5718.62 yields 14.9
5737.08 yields 14.9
